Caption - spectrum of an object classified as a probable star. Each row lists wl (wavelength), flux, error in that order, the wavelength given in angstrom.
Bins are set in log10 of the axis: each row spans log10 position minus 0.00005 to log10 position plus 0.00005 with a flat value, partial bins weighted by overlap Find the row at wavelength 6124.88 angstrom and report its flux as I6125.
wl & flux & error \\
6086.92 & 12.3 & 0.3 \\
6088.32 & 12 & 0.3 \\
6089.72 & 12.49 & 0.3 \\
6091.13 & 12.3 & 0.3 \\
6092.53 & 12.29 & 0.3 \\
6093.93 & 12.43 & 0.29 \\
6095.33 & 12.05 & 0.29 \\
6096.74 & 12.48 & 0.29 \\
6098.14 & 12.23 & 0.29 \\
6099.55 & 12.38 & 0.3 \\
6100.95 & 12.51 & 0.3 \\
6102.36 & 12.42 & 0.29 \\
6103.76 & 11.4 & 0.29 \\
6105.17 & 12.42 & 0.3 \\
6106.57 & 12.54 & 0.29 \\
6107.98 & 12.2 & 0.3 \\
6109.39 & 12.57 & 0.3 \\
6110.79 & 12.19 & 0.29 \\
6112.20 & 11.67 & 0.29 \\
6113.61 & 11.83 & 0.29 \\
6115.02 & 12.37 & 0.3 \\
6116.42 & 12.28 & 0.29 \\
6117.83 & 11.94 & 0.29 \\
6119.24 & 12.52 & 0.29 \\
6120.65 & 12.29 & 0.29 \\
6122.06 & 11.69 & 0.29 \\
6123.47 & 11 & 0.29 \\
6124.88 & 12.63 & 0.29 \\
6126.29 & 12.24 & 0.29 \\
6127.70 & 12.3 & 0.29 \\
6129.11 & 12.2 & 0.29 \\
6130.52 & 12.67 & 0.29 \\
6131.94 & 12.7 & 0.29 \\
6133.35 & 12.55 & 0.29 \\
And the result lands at 12.63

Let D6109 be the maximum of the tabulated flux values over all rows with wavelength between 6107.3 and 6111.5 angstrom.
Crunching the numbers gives 12.57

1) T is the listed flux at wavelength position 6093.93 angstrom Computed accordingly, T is 12.43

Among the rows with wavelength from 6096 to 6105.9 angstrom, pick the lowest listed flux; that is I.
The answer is 11.4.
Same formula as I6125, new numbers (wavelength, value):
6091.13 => 12.3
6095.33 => 12.05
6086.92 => 12.3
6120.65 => 12.29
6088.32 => 12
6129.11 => 12.2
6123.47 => 11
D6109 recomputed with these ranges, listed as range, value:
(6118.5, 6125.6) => 12.63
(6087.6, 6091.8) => 12.49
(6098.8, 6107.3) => 12.54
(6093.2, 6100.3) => 12.48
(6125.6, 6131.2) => 12.67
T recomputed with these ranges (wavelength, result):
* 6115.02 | 12.37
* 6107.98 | 12.2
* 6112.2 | 11.67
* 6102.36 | 12.42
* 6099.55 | 12.38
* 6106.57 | 12.54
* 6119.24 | 12.52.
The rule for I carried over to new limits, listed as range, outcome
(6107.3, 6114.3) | 11.67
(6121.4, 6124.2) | 11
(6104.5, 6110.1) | 12.2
